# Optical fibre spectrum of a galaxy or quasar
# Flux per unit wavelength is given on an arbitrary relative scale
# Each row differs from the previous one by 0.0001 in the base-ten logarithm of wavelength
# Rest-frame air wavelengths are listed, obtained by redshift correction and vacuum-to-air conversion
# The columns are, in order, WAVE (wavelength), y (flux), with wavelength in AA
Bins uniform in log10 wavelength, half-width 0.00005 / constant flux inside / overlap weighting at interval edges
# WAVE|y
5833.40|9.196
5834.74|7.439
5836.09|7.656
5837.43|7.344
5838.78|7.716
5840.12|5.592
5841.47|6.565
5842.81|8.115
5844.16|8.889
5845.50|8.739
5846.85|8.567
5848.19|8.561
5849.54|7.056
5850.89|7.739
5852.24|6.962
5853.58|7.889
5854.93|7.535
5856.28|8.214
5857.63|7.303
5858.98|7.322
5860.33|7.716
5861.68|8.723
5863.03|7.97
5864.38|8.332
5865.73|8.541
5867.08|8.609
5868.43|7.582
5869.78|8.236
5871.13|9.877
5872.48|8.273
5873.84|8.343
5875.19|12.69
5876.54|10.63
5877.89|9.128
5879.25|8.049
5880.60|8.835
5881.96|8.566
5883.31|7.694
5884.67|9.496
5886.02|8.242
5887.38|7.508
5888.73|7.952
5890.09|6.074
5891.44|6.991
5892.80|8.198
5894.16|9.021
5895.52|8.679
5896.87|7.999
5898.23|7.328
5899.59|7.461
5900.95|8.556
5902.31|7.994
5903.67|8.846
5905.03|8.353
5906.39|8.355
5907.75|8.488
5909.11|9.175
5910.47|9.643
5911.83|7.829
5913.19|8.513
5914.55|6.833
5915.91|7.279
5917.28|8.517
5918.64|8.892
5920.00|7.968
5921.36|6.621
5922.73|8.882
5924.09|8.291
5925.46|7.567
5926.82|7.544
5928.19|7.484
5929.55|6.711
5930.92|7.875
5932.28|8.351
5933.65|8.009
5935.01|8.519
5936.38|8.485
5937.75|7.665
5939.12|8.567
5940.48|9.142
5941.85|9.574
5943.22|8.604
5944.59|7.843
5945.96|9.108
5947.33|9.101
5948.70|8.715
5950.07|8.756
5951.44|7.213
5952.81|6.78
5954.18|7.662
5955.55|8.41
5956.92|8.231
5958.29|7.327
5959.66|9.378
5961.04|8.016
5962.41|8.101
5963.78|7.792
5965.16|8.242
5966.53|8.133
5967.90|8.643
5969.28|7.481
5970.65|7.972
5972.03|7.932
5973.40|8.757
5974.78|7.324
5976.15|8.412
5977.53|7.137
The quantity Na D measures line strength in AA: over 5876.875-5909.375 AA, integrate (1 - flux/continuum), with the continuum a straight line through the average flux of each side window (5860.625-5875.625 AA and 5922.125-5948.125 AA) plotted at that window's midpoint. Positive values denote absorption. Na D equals 1.3 AA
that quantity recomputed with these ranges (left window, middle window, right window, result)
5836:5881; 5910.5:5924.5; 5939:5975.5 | 0.3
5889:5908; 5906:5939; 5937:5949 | 1.2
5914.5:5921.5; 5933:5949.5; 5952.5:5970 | -1.4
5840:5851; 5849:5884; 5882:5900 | -2.2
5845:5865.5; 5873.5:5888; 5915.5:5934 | -2.1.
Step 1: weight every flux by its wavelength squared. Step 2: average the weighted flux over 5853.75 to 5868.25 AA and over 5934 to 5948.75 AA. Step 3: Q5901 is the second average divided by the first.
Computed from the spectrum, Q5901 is 1.1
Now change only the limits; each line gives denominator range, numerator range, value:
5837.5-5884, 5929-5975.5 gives 1.03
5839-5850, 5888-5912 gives 1.07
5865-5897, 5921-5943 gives 0.96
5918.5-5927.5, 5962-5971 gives 1.03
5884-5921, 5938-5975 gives 1.03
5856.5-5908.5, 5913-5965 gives 0.99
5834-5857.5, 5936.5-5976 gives 1.11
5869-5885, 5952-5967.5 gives 0.90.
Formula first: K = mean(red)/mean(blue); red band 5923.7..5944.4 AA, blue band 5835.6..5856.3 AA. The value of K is 1.1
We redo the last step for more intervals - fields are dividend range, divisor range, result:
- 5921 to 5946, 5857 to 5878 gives 0.94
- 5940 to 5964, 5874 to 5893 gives 0.97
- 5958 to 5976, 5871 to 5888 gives 0.90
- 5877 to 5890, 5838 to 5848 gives 1.07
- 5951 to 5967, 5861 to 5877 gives 0.89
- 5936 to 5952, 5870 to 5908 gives 1.01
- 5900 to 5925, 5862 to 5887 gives 0.94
